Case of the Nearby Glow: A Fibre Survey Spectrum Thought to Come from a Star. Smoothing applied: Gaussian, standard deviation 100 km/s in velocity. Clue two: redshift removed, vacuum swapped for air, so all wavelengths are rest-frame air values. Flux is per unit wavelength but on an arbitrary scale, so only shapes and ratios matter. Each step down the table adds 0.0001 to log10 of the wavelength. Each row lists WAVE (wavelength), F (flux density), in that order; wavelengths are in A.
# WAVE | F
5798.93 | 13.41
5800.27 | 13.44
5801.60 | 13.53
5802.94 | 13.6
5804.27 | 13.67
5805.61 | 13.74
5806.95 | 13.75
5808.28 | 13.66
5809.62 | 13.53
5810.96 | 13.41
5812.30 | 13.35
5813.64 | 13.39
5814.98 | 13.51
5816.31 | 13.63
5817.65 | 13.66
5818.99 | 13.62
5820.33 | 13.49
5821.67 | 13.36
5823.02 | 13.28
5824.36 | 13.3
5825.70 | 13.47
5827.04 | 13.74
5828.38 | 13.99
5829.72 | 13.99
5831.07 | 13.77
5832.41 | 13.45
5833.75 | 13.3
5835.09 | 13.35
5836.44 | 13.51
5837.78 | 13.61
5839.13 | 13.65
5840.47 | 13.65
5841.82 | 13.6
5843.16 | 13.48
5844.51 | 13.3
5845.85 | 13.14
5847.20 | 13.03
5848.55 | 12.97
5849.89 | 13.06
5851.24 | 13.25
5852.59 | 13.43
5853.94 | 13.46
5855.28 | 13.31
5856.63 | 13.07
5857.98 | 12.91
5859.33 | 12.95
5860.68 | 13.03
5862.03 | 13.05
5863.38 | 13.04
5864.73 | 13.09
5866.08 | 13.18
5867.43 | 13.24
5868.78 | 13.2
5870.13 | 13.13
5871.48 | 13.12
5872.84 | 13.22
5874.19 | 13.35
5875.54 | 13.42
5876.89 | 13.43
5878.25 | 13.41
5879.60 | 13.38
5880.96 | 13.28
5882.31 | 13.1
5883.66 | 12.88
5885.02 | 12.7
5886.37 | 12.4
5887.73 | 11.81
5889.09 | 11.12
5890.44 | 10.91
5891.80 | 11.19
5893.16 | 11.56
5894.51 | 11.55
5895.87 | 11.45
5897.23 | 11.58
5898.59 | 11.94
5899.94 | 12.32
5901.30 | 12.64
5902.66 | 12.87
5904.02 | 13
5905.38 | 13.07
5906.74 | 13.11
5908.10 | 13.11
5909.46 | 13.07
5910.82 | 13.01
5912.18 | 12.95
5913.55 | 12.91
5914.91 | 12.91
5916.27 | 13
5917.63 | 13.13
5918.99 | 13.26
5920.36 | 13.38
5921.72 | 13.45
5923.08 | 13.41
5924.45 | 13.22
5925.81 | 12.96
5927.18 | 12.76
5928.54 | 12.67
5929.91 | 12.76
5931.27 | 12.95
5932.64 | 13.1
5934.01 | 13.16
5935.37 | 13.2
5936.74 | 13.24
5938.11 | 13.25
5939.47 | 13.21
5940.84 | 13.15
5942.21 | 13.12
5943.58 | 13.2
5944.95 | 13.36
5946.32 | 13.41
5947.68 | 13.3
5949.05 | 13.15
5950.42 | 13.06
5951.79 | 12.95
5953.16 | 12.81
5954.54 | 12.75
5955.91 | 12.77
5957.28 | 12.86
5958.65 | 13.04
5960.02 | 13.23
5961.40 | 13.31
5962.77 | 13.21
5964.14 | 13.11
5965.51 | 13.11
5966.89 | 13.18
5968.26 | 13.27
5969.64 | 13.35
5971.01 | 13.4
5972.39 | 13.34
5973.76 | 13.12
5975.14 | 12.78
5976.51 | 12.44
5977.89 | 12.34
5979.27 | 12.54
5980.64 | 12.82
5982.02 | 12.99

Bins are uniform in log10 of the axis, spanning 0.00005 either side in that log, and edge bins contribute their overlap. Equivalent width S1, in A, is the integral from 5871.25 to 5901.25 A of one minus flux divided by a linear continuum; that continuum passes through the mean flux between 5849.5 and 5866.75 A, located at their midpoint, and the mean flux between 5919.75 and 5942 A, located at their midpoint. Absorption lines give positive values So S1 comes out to 1.7 A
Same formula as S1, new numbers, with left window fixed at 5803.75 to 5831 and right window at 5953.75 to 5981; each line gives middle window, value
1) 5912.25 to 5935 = 0.2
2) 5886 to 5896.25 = 1.4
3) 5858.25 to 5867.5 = 0.2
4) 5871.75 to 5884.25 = 0.1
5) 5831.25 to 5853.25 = 0.2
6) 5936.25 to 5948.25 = -0.1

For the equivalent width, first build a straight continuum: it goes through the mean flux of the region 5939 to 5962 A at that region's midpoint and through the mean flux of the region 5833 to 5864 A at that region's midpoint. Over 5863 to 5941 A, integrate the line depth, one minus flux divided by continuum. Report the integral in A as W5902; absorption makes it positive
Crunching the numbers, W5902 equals 2.1 A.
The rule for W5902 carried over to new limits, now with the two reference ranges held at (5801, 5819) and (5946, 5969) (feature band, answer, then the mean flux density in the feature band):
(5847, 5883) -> 0.5 A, 13.2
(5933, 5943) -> 0.0 A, 13.2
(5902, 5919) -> 0.3 A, 13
